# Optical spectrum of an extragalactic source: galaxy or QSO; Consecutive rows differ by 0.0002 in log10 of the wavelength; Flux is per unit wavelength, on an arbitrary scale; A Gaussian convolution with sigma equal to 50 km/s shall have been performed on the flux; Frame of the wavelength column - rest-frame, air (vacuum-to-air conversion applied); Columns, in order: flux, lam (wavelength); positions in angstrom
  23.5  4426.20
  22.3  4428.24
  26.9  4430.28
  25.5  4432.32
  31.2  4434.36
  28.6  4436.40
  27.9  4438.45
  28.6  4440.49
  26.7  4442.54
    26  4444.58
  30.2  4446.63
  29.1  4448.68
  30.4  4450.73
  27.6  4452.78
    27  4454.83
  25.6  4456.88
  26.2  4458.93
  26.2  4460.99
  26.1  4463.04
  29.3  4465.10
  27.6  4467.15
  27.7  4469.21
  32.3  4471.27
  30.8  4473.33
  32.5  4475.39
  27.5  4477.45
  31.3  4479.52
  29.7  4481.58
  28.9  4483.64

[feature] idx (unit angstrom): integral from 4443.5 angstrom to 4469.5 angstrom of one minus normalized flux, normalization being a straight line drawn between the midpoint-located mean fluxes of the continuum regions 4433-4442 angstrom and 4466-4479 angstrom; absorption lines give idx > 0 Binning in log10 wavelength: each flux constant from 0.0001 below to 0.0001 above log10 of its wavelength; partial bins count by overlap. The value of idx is 1.5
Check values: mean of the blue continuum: 28.8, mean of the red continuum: 29.8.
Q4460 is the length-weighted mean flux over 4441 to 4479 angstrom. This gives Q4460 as 28.3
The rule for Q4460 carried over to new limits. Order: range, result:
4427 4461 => 27.4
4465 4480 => 29.9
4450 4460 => 27.3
